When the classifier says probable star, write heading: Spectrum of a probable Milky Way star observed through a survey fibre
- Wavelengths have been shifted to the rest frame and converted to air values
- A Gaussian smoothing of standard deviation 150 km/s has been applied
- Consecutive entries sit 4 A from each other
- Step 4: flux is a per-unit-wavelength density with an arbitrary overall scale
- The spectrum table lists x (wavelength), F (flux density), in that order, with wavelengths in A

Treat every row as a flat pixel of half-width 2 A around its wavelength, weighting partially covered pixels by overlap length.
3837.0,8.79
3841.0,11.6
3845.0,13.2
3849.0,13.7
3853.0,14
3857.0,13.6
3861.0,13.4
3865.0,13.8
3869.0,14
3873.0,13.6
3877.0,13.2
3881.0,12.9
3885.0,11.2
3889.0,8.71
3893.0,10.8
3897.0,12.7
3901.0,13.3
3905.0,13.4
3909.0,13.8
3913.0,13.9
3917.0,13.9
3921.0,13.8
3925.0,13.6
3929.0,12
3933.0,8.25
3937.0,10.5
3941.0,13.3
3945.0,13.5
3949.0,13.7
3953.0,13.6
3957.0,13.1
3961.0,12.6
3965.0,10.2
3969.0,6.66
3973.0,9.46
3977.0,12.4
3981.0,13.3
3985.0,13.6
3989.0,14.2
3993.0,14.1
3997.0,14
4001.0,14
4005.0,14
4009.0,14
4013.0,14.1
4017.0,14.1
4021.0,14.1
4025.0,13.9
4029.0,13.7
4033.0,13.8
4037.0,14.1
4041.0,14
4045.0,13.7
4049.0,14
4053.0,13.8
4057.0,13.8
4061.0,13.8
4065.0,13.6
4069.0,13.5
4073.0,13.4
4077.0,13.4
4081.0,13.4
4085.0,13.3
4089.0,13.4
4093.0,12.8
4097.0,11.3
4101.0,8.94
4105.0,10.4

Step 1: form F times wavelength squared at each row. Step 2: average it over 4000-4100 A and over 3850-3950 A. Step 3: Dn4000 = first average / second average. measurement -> 1.15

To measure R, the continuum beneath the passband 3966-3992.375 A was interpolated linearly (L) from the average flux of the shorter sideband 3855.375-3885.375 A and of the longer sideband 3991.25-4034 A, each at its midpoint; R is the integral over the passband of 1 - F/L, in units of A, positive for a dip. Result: 4.1 A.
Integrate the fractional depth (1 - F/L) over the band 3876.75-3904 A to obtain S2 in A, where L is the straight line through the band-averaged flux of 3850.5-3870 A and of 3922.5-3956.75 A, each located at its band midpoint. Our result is 2.9 A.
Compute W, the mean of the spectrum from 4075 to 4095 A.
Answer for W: 13.3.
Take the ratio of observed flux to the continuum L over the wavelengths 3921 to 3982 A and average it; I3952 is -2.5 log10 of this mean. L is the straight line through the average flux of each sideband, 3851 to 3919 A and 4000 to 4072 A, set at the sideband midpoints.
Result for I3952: 0.14 mag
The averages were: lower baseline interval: 13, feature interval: 11.8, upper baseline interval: 13.9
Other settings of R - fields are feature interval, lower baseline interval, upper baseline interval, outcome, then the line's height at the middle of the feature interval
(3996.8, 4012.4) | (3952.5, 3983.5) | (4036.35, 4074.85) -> -2.1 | 12.4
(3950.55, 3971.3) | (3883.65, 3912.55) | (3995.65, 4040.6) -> 2.9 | 13.1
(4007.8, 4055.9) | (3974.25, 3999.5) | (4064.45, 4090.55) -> -1.7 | 13.5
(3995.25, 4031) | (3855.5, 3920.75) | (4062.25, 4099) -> -2.6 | 13.1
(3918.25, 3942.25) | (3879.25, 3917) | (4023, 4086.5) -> 1.4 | 12.7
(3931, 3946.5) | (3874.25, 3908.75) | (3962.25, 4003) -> 1.1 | 12.2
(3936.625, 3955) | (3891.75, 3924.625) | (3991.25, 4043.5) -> 0.5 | 13.5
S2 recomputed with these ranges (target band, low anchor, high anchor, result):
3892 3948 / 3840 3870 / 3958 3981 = -3.9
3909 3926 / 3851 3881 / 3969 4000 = -0.8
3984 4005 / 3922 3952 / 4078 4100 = -2.7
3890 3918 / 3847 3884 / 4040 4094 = 1.2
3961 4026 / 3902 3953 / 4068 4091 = 1.2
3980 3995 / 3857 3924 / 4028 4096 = -0.6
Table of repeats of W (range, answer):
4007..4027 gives 14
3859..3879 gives 13.6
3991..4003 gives 14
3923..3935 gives 11.3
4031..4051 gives 13.9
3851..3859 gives 13.8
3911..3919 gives 13.9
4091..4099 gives 12.1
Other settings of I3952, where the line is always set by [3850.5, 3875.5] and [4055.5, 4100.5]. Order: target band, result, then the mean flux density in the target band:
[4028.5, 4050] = -0.05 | 13.9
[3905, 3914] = -0.01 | 13.7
